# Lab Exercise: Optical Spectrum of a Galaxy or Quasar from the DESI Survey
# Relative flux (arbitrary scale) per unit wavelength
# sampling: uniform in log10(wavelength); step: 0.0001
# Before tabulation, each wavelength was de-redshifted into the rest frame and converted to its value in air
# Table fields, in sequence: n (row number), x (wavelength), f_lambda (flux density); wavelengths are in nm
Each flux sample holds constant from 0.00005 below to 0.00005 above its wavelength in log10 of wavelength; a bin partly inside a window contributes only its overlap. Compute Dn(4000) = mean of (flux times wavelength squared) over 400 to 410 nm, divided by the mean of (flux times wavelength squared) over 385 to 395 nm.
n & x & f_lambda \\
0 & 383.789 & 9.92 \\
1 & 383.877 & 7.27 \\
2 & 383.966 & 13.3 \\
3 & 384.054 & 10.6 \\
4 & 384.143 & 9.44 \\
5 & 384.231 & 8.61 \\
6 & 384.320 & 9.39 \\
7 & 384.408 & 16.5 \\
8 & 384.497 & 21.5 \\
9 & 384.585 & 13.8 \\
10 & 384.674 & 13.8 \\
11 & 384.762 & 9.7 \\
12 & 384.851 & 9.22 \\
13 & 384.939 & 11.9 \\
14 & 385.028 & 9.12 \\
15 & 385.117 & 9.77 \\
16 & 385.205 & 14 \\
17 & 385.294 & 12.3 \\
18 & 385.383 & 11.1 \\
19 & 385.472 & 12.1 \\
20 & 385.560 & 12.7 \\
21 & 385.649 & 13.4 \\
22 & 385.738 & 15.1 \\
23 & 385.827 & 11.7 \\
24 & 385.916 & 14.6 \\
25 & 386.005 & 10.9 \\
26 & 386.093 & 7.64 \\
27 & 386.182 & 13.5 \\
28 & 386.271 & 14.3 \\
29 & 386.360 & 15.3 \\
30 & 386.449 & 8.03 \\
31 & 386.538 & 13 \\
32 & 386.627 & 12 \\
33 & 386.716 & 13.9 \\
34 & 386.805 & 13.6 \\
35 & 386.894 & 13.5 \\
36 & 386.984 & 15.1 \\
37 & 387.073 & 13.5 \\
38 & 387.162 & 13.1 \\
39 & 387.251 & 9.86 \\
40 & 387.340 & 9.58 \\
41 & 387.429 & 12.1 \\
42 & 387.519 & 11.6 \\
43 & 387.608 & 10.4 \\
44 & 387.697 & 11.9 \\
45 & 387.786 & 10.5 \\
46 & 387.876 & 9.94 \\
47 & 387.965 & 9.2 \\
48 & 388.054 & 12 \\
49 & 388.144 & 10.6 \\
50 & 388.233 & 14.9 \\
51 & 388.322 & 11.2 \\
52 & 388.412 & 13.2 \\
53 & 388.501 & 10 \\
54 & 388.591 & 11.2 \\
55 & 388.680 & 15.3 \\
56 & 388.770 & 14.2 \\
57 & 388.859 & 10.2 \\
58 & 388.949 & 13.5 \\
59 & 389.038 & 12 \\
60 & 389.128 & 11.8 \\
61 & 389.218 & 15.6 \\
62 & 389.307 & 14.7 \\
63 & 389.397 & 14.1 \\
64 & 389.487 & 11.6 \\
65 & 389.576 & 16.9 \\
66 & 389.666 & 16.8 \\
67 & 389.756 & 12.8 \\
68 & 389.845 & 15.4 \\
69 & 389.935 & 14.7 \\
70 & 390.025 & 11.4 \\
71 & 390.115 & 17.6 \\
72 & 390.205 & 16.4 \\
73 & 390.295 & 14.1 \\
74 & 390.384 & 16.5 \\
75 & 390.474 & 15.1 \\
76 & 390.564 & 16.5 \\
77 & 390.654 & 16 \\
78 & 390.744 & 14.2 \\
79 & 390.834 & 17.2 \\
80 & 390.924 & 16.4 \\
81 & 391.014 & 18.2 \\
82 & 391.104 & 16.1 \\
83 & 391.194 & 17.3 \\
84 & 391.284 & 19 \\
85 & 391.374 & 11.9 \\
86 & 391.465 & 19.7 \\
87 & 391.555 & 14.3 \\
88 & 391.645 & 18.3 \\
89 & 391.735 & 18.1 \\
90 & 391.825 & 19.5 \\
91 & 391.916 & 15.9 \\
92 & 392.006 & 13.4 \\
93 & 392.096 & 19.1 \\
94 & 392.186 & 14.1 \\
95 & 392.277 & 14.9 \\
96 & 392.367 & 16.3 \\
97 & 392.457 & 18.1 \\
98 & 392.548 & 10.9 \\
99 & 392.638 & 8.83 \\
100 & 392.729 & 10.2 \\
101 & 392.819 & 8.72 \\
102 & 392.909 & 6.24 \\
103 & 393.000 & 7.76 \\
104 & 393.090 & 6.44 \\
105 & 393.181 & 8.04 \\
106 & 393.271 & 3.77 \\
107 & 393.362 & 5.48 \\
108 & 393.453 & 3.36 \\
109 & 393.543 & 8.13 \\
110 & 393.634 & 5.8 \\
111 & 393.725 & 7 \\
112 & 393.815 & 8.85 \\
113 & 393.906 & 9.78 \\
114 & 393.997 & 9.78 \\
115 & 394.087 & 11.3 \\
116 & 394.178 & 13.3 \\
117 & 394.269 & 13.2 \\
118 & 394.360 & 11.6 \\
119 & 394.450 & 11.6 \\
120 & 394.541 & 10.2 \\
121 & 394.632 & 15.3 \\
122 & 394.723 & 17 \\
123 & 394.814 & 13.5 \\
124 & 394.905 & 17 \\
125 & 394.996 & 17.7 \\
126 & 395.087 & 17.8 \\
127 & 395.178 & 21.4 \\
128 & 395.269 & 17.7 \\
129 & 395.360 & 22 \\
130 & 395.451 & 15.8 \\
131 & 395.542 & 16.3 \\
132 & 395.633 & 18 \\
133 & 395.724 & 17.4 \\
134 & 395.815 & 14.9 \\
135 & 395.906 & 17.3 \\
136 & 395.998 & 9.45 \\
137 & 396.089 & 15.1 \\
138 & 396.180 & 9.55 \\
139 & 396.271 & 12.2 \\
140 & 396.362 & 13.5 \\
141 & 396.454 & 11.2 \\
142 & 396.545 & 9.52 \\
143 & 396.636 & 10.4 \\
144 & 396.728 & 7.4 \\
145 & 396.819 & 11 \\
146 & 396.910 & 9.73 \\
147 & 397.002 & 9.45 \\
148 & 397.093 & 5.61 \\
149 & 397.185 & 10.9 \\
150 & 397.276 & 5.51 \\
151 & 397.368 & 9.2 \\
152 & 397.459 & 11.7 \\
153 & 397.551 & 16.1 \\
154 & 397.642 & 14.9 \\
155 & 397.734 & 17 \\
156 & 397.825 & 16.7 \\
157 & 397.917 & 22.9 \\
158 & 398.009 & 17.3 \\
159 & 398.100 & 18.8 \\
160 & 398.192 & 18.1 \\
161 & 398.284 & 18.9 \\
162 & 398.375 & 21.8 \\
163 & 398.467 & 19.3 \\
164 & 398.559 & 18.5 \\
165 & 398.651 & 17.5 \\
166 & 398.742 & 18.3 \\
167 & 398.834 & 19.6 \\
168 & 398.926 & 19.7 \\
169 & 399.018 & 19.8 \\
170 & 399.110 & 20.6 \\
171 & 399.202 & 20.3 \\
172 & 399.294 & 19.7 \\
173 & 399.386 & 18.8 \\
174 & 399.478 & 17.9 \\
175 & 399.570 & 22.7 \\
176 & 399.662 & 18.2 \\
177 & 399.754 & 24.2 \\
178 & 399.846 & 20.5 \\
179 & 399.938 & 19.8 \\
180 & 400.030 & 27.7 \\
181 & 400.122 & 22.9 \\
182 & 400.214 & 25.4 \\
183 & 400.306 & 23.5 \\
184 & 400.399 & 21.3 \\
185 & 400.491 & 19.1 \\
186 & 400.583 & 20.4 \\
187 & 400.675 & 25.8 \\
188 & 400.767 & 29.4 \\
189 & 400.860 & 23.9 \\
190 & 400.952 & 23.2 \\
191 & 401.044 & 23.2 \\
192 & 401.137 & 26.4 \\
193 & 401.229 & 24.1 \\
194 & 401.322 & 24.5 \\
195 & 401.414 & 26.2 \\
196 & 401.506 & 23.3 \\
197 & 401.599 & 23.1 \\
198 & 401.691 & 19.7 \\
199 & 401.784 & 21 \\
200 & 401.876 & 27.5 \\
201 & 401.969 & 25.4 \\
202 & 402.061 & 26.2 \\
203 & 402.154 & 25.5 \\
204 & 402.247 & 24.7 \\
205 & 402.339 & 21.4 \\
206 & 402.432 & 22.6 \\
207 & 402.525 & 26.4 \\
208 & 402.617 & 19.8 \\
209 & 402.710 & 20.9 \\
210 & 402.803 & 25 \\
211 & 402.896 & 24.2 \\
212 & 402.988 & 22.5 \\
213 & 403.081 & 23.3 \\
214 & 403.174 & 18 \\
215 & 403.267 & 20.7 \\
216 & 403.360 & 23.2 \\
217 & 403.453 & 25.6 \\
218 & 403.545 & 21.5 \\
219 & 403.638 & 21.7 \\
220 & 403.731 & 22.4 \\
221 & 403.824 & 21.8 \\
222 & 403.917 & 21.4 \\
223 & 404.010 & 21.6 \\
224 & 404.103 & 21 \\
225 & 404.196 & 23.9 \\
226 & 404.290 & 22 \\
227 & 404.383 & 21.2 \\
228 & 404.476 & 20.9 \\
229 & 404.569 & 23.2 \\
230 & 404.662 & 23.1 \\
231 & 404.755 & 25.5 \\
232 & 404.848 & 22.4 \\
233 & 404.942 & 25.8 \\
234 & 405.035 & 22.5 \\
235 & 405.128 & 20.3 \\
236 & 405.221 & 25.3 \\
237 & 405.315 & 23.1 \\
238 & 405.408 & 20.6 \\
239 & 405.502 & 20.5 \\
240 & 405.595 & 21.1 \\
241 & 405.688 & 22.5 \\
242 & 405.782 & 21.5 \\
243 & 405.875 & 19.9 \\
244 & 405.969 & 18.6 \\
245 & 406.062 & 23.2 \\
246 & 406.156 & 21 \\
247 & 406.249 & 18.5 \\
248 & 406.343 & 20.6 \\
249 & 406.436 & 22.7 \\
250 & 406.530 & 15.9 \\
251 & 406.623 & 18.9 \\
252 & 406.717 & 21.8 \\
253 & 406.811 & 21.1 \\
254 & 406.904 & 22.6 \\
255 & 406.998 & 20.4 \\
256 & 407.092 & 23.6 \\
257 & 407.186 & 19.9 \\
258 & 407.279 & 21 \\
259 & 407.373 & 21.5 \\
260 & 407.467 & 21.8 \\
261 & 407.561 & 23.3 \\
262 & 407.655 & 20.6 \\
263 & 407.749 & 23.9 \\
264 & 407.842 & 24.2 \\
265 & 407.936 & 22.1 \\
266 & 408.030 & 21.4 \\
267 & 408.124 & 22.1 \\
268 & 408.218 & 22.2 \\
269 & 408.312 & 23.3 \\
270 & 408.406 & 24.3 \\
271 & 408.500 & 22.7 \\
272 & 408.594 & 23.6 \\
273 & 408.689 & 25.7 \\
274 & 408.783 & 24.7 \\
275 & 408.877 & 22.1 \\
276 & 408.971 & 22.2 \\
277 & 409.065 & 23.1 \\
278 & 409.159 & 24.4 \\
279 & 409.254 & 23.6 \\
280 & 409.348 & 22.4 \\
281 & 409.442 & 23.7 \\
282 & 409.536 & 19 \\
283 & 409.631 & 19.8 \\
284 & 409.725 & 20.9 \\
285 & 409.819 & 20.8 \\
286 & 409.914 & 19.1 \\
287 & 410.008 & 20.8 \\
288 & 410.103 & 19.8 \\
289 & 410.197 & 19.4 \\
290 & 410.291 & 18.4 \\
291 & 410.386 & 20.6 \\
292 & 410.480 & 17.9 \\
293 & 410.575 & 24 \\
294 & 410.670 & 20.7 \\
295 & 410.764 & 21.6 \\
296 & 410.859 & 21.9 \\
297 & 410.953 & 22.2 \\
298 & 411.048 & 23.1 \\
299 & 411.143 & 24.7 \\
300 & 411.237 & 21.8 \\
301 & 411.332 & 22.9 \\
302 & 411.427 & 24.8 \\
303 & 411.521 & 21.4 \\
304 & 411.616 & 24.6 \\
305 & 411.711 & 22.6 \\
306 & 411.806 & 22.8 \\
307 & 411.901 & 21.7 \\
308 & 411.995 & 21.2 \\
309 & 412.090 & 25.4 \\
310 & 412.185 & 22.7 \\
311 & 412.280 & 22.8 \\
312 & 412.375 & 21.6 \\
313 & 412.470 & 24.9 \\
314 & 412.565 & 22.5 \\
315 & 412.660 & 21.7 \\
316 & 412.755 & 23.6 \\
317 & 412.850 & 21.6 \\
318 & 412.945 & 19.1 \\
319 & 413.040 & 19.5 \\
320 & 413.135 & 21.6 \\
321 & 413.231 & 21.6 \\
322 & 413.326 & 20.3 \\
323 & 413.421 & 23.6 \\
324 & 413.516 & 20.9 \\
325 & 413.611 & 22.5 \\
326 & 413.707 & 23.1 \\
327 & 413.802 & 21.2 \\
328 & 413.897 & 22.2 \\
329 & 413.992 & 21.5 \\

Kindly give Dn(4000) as 1.9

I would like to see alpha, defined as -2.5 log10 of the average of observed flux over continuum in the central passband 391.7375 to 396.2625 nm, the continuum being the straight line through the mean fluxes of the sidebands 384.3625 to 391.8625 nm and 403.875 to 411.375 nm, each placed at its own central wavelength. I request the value 0.25 mag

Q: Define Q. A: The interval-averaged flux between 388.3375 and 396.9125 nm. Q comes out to 13.5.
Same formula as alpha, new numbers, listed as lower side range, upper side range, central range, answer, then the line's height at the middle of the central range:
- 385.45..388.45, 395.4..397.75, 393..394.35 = 0.43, 12.2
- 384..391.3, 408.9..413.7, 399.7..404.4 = -0.25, 18.5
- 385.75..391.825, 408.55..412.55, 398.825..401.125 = -0.21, 18.1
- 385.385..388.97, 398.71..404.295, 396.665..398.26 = 0.44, 19.6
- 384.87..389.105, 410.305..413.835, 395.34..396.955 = 0.19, 15.8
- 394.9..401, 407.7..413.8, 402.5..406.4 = -0.12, 19.8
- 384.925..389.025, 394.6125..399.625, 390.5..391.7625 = -0.22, 13.6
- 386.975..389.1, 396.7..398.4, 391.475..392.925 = -0.14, 12.7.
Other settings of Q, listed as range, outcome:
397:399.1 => 16.2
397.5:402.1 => 21.4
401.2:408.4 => 22.3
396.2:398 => 11.9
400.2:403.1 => 23.7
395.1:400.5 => 16.8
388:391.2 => 14.3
